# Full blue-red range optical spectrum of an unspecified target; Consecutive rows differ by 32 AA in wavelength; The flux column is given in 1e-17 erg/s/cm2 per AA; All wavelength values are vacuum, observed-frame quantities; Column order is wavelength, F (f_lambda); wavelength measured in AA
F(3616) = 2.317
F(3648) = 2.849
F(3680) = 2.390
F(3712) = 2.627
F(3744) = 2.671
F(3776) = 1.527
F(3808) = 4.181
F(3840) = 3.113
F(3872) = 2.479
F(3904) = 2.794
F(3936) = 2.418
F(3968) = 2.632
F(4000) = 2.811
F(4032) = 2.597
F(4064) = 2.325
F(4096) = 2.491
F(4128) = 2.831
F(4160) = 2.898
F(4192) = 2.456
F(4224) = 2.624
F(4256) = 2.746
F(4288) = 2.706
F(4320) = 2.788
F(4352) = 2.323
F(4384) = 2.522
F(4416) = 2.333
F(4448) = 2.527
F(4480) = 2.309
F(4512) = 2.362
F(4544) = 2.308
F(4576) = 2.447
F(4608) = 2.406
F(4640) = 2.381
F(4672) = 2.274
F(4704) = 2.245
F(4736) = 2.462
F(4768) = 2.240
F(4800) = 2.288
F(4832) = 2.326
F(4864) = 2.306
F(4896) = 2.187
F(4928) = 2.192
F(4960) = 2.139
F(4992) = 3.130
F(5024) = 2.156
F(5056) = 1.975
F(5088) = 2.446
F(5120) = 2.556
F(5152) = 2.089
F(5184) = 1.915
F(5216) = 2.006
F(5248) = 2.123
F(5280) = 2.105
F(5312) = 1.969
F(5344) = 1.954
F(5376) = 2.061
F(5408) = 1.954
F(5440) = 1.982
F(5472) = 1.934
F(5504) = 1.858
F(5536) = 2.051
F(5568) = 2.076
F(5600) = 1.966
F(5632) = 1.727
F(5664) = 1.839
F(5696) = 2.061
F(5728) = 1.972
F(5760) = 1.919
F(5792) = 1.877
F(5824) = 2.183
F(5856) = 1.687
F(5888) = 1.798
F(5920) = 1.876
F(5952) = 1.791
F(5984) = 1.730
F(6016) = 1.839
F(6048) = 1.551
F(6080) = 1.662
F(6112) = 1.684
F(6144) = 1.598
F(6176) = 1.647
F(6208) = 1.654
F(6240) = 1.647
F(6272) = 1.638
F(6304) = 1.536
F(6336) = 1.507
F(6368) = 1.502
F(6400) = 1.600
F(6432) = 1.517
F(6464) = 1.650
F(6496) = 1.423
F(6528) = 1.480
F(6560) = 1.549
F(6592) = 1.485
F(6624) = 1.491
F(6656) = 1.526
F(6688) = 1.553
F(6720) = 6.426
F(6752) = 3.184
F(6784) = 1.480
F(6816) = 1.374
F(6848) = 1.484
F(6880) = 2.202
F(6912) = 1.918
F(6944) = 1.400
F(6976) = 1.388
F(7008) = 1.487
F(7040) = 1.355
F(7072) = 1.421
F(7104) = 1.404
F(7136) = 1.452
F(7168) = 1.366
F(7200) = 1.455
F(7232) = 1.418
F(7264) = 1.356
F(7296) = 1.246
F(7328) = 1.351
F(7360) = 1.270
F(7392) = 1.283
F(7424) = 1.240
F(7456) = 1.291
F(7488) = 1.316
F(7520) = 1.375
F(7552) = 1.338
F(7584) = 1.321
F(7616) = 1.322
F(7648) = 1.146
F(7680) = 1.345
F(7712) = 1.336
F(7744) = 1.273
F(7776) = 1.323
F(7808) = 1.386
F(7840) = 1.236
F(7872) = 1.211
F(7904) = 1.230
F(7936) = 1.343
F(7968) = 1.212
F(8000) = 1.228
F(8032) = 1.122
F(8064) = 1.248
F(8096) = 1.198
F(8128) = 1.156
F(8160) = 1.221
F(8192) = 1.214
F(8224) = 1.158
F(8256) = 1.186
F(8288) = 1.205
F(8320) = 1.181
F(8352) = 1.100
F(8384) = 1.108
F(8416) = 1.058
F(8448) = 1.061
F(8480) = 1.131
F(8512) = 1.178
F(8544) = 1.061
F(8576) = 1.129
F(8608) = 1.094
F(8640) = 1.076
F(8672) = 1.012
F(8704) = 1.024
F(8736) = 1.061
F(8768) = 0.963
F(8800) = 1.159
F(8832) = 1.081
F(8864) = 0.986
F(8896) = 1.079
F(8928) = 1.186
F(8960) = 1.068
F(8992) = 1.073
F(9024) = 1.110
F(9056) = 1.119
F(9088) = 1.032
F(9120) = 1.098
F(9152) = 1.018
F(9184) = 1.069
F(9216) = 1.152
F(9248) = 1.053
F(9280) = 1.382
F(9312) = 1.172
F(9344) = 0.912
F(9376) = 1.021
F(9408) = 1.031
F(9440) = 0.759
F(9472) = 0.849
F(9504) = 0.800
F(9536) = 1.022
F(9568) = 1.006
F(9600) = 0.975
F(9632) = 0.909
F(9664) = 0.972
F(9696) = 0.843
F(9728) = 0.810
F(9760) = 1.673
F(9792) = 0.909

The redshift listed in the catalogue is 0.025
